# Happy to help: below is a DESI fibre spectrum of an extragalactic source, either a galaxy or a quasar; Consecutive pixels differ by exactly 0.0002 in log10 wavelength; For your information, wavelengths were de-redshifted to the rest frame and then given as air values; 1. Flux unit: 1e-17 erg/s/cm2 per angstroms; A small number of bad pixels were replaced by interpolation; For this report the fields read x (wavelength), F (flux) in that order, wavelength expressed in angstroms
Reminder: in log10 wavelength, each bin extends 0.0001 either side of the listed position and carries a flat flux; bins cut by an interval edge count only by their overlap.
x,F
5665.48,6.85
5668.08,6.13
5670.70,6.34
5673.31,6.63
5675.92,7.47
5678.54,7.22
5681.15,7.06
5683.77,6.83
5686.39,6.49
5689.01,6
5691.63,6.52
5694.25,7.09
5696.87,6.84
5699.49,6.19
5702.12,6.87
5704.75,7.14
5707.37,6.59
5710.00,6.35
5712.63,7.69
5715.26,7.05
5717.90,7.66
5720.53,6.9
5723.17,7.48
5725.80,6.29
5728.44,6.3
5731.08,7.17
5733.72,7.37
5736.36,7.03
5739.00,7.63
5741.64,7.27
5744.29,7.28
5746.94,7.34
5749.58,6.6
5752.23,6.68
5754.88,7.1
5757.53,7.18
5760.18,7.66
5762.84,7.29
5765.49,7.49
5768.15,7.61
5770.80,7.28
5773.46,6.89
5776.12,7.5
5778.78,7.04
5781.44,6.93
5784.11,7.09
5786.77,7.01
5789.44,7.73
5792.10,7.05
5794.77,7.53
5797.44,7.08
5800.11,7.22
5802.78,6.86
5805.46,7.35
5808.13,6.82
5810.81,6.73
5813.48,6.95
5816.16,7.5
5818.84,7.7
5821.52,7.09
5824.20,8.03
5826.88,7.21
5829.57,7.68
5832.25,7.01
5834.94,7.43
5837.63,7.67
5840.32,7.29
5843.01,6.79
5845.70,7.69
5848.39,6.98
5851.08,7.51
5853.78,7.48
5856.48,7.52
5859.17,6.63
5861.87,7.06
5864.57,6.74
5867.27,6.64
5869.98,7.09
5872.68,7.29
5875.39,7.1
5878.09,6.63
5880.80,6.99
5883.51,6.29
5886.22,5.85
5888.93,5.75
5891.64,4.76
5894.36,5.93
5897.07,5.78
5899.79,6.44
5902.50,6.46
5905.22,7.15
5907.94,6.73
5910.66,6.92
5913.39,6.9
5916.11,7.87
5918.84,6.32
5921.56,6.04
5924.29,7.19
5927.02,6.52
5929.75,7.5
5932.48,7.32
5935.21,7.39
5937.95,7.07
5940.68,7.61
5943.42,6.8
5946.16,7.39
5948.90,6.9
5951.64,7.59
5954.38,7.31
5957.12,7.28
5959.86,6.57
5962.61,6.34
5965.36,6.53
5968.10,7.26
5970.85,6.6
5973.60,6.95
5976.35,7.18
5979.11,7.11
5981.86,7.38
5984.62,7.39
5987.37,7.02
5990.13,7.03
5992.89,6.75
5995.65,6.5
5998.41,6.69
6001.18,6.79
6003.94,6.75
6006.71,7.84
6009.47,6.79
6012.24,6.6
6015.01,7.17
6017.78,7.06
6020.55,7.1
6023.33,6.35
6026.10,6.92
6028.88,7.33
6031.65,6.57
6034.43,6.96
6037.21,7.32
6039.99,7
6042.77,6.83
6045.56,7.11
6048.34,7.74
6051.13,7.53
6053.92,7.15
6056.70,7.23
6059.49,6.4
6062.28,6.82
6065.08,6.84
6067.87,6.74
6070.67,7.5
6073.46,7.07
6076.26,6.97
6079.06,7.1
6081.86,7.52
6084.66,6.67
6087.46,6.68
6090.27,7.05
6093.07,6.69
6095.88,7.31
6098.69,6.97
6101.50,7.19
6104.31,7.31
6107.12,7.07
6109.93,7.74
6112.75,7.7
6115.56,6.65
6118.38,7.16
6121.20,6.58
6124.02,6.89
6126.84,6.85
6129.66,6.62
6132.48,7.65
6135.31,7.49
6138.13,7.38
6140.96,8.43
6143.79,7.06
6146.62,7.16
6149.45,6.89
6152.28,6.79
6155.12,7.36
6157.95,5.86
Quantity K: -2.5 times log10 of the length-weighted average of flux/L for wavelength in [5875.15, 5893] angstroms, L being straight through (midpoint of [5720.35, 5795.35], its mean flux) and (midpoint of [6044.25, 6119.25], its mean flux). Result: 0.164 mag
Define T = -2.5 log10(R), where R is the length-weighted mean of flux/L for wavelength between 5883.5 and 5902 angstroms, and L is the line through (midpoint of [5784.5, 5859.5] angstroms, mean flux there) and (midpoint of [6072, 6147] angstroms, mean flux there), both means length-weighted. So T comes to 0.237 mag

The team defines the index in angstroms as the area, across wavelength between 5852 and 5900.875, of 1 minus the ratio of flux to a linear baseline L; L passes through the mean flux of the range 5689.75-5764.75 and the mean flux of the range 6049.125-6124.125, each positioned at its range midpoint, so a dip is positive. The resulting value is 3.30 angstroms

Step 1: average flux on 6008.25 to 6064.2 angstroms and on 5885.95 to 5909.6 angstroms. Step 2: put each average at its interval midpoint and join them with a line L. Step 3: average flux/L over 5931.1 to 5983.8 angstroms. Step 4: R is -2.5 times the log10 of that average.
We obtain -0.09 mag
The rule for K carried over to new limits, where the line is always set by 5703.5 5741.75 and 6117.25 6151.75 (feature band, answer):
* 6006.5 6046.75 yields 0.03 mag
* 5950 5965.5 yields 0.02 mag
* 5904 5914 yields 0.03 mag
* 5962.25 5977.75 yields 0.04 mag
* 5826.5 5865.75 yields -0.02 mag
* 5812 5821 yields -0.04 mag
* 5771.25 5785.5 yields 0.00 mag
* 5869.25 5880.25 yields 0.01 mag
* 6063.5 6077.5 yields 0.02 mag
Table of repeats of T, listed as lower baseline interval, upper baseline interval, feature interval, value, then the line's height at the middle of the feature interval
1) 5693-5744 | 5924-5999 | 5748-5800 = -0.029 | 7.01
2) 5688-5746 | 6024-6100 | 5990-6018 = 0.019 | 7.02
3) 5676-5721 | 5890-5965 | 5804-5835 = -0.069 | 6.84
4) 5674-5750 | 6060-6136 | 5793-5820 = -0.028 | 6.98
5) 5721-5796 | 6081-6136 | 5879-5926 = 0.111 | 7.13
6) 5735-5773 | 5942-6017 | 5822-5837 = -0.045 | 7.15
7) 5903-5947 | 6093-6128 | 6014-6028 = 0.022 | 7.07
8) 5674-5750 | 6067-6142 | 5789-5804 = -0.034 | 7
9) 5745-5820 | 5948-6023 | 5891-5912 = 0.120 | 7.06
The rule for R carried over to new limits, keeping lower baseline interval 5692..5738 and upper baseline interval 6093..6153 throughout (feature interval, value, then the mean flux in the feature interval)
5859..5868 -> 0.036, 6.79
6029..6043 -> 0.022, 6.98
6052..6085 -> 0.019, 7.02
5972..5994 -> -0.001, 7.1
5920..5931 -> 0.041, 6.8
